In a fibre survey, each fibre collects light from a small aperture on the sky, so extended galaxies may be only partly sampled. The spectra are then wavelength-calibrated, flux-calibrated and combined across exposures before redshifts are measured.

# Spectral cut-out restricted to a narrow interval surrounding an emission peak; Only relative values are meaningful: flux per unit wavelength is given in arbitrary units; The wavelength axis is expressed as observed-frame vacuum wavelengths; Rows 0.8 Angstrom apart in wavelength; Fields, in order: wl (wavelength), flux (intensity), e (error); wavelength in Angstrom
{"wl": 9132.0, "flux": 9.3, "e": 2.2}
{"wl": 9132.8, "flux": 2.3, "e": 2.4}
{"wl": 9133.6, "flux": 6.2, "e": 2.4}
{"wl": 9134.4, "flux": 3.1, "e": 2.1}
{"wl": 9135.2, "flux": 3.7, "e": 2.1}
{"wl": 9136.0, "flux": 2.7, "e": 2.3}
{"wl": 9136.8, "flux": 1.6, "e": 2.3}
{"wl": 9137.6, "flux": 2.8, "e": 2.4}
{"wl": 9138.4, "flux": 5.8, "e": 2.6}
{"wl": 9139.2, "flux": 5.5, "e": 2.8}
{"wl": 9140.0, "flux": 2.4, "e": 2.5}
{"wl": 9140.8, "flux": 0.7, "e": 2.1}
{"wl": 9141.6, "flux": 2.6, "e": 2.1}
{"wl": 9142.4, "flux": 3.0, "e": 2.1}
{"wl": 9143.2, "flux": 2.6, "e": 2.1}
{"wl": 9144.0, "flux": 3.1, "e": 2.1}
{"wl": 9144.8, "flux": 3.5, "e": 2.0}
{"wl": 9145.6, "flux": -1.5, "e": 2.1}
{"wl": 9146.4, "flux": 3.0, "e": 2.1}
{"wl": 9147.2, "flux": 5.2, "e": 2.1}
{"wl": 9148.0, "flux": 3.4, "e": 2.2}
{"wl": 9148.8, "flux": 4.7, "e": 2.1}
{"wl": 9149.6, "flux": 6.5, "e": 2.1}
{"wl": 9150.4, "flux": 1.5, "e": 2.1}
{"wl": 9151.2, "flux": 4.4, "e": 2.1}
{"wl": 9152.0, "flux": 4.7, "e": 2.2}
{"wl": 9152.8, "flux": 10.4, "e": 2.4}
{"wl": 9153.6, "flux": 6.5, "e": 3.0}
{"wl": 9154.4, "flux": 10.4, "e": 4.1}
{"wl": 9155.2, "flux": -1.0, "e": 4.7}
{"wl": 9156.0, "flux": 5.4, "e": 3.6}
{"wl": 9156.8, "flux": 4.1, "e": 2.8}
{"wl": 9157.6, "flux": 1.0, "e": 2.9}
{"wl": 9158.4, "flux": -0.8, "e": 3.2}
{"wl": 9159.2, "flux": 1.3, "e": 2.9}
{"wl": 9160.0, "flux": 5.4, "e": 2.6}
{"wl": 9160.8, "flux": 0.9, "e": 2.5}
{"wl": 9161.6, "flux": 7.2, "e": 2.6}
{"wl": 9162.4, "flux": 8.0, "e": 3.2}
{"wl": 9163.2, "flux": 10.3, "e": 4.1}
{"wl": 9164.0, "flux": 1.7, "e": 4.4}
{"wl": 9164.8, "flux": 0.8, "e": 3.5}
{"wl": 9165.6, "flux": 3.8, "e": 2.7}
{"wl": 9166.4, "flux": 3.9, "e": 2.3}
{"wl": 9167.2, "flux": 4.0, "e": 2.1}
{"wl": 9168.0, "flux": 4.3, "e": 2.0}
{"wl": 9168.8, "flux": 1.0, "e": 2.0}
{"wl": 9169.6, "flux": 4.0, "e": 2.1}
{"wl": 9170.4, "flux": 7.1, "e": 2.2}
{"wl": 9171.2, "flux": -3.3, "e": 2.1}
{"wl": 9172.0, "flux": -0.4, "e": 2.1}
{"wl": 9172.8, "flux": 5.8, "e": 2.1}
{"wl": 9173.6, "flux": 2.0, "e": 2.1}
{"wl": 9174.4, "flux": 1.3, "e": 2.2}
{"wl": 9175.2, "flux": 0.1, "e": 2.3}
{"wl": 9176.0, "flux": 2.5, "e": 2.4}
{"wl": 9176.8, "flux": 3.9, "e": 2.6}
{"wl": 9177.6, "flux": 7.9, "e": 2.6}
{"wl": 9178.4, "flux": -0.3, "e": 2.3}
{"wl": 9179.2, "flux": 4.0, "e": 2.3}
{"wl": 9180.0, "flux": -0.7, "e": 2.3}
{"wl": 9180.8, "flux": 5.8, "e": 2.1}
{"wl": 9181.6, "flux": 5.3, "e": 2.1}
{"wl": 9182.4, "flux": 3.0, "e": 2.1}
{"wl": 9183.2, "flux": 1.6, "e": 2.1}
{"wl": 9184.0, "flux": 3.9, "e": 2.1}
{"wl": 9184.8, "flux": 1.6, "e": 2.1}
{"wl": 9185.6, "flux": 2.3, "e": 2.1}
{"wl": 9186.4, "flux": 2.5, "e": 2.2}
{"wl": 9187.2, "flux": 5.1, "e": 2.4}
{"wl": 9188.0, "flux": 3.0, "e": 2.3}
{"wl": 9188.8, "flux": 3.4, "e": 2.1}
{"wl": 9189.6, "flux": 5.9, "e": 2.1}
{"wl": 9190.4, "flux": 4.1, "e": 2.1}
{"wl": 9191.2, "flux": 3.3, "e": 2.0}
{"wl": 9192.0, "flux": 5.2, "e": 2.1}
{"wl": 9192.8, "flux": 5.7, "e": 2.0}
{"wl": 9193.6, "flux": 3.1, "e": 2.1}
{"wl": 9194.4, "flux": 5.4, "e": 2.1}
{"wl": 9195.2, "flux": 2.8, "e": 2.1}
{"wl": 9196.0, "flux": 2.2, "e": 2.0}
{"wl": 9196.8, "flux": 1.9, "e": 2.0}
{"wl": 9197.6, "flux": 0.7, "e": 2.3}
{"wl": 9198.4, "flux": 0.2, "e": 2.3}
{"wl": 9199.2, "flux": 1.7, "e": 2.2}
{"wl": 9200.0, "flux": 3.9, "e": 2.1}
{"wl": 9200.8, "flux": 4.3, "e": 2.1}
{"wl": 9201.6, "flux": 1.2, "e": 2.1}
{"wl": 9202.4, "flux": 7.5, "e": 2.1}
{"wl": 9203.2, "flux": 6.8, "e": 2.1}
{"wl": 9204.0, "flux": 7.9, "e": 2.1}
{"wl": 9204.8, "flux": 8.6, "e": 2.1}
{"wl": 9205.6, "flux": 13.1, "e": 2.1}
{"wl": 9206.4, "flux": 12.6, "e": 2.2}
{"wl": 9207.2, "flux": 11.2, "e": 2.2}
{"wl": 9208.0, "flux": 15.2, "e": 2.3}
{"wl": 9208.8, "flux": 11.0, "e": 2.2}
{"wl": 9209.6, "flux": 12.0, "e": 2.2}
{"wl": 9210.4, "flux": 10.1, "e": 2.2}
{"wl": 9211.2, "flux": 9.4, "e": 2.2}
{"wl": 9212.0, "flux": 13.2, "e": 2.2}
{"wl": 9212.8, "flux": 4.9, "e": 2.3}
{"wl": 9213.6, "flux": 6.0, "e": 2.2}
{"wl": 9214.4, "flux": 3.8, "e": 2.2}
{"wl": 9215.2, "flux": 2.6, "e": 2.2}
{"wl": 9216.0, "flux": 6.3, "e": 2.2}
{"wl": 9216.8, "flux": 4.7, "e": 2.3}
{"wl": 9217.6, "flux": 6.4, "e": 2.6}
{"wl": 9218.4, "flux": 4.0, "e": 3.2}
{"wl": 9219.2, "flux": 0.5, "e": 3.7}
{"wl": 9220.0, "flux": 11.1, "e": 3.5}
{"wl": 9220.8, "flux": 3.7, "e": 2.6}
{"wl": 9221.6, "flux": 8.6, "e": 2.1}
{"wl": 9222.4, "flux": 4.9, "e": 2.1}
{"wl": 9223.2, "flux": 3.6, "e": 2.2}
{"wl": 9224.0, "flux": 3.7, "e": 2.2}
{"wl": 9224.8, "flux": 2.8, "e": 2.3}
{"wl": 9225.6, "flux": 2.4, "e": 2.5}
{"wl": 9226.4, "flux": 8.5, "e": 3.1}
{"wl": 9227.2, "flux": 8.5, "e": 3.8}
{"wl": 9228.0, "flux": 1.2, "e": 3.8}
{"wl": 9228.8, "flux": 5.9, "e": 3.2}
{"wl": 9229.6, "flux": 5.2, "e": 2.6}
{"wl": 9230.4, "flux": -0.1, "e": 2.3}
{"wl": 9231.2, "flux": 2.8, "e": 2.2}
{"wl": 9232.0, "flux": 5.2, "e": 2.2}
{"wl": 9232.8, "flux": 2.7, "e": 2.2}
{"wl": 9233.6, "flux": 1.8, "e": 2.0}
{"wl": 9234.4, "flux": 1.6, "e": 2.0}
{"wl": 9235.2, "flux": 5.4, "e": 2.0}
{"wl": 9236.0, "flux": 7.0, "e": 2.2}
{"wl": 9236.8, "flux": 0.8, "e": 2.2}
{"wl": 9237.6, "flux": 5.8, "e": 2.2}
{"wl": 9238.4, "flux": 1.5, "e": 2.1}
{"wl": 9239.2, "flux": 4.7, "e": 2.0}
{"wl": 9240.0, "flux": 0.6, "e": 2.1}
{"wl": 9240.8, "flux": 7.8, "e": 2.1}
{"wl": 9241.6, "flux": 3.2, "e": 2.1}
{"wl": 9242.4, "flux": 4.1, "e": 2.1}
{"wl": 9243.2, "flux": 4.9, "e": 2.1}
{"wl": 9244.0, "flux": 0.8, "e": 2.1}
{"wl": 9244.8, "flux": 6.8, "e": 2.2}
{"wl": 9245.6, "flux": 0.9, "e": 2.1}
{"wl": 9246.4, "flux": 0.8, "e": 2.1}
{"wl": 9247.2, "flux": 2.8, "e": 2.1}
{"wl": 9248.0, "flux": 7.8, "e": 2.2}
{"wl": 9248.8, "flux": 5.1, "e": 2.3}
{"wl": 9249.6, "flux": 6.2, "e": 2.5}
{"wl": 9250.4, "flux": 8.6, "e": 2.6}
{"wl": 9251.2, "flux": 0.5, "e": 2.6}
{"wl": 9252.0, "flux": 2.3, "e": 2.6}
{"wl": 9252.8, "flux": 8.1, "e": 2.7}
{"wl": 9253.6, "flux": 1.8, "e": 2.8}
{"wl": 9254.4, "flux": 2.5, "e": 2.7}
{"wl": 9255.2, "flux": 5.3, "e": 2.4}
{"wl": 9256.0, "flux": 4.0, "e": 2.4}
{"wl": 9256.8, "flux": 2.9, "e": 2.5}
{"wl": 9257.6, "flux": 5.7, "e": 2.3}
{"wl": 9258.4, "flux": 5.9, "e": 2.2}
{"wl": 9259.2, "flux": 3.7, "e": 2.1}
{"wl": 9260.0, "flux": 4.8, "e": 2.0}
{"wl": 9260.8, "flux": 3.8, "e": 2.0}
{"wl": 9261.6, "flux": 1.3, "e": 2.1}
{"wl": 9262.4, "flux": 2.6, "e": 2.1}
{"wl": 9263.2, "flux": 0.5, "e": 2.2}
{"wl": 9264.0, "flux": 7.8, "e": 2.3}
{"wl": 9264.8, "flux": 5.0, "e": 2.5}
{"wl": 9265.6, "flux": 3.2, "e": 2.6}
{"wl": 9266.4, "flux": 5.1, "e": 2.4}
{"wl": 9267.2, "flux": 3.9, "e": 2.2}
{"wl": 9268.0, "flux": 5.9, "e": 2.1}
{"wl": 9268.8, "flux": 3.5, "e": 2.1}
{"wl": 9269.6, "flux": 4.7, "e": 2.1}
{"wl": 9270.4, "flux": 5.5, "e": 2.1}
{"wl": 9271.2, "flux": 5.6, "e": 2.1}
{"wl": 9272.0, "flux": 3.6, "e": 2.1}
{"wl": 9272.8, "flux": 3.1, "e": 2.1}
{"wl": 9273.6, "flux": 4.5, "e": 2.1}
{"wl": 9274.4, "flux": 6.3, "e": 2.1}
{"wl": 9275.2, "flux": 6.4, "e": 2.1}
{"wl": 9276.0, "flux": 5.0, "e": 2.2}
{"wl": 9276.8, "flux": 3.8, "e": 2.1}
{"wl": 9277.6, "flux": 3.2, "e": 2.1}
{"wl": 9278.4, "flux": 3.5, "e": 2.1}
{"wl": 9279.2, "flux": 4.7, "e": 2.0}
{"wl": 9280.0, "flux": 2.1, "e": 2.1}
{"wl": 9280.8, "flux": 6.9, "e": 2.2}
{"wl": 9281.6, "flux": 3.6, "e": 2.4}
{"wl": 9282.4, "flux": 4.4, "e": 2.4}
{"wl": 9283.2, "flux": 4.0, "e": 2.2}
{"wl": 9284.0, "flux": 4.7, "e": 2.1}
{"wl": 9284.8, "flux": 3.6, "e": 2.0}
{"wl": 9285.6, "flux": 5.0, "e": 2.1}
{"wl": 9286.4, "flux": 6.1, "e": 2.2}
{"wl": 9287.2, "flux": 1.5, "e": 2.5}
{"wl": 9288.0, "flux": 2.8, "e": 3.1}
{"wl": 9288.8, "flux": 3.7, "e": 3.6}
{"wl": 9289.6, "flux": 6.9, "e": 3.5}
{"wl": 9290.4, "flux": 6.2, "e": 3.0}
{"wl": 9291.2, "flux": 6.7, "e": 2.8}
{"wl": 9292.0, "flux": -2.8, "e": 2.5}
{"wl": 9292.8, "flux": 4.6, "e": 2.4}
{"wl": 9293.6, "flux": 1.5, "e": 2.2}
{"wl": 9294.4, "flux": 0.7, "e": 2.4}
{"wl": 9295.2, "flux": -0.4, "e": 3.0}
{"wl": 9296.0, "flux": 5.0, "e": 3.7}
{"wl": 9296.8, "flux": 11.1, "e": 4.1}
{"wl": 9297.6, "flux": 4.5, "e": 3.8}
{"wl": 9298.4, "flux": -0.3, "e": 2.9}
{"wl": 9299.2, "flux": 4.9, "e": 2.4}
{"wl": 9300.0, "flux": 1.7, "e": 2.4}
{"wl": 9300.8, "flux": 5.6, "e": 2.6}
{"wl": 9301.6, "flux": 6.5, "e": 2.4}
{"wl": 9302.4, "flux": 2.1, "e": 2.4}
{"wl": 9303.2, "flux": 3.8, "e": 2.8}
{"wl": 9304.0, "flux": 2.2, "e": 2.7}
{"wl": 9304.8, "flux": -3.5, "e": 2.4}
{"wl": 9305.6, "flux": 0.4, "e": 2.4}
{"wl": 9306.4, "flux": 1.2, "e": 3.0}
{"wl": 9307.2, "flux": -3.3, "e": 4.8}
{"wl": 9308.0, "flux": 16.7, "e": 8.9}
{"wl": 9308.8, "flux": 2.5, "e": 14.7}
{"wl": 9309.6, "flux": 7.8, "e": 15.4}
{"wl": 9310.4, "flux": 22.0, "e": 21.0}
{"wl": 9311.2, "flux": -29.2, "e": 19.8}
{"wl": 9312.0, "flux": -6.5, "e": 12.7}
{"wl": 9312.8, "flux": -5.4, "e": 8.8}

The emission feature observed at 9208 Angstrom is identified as [O III] 5007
